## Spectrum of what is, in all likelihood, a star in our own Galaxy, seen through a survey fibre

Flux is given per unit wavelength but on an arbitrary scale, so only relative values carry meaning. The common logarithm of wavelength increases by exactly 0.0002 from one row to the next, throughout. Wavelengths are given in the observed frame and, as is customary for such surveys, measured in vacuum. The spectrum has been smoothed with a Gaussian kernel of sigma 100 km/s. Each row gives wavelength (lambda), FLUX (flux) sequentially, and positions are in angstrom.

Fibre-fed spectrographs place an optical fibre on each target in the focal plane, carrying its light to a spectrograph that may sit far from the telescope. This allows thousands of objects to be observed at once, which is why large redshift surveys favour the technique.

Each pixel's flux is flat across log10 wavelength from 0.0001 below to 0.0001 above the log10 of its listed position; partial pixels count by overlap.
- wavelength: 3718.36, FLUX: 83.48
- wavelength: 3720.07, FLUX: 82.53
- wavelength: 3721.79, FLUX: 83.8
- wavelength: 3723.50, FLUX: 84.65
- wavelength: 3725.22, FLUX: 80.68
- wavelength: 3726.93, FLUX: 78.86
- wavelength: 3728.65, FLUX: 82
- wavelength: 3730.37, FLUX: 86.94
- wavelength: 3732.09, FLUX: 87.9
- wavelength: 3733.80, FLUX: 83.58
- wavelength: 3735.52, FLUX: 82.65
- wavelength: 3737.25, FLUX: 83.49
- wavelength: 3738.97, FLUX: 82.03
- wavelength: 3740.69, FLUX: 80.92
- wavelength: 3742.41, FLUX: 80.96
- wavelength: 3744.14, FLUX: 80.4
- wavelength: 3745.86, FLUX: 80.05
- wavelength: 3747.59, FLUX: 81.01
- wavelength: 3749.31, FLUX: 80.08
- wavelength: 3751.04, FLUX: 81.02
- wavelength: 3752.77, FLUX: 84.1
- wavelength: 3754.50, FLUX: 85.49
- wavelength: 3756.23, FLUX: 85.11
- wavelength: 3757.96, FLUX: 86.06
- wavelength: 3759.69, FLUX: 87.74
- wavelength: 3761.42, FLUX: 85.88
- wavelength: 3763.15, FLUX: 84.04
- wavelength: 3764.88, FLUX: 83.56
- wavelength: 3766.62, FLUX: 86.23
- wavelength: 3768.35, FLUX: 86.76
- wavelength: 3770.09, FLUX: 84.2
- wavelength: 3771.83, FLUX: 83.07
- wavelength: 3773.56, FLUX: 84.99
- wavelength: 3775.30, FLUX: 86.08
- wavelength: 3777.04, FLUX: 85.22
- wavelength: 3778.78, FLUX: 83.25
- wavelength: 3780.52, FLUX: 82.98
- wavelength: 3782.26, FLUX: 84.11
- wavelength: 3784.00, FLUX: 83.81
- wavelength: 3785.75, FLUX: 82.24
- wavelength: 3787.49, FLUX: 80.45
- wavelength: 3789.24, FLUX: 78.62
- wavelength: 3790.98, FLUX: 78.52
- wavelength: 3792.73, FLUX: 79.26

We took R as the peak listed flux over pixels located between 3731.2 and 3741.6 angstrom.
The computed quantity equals 87.9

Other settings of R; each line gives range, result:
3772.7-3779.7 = 86.08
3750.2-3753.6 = 84.1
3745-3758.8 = 86.06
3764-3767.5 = 86.23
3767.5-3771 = 86.76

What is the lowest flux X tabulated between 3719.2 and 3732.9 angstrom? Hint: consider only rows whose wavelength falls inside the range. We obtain 78.86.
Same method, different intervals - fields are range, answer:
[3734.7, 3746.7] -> 80.05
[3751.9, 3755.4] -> 84.1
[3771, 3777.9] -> 83.07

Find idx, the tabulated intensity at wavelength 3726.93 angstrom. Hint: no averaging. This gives 78.86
